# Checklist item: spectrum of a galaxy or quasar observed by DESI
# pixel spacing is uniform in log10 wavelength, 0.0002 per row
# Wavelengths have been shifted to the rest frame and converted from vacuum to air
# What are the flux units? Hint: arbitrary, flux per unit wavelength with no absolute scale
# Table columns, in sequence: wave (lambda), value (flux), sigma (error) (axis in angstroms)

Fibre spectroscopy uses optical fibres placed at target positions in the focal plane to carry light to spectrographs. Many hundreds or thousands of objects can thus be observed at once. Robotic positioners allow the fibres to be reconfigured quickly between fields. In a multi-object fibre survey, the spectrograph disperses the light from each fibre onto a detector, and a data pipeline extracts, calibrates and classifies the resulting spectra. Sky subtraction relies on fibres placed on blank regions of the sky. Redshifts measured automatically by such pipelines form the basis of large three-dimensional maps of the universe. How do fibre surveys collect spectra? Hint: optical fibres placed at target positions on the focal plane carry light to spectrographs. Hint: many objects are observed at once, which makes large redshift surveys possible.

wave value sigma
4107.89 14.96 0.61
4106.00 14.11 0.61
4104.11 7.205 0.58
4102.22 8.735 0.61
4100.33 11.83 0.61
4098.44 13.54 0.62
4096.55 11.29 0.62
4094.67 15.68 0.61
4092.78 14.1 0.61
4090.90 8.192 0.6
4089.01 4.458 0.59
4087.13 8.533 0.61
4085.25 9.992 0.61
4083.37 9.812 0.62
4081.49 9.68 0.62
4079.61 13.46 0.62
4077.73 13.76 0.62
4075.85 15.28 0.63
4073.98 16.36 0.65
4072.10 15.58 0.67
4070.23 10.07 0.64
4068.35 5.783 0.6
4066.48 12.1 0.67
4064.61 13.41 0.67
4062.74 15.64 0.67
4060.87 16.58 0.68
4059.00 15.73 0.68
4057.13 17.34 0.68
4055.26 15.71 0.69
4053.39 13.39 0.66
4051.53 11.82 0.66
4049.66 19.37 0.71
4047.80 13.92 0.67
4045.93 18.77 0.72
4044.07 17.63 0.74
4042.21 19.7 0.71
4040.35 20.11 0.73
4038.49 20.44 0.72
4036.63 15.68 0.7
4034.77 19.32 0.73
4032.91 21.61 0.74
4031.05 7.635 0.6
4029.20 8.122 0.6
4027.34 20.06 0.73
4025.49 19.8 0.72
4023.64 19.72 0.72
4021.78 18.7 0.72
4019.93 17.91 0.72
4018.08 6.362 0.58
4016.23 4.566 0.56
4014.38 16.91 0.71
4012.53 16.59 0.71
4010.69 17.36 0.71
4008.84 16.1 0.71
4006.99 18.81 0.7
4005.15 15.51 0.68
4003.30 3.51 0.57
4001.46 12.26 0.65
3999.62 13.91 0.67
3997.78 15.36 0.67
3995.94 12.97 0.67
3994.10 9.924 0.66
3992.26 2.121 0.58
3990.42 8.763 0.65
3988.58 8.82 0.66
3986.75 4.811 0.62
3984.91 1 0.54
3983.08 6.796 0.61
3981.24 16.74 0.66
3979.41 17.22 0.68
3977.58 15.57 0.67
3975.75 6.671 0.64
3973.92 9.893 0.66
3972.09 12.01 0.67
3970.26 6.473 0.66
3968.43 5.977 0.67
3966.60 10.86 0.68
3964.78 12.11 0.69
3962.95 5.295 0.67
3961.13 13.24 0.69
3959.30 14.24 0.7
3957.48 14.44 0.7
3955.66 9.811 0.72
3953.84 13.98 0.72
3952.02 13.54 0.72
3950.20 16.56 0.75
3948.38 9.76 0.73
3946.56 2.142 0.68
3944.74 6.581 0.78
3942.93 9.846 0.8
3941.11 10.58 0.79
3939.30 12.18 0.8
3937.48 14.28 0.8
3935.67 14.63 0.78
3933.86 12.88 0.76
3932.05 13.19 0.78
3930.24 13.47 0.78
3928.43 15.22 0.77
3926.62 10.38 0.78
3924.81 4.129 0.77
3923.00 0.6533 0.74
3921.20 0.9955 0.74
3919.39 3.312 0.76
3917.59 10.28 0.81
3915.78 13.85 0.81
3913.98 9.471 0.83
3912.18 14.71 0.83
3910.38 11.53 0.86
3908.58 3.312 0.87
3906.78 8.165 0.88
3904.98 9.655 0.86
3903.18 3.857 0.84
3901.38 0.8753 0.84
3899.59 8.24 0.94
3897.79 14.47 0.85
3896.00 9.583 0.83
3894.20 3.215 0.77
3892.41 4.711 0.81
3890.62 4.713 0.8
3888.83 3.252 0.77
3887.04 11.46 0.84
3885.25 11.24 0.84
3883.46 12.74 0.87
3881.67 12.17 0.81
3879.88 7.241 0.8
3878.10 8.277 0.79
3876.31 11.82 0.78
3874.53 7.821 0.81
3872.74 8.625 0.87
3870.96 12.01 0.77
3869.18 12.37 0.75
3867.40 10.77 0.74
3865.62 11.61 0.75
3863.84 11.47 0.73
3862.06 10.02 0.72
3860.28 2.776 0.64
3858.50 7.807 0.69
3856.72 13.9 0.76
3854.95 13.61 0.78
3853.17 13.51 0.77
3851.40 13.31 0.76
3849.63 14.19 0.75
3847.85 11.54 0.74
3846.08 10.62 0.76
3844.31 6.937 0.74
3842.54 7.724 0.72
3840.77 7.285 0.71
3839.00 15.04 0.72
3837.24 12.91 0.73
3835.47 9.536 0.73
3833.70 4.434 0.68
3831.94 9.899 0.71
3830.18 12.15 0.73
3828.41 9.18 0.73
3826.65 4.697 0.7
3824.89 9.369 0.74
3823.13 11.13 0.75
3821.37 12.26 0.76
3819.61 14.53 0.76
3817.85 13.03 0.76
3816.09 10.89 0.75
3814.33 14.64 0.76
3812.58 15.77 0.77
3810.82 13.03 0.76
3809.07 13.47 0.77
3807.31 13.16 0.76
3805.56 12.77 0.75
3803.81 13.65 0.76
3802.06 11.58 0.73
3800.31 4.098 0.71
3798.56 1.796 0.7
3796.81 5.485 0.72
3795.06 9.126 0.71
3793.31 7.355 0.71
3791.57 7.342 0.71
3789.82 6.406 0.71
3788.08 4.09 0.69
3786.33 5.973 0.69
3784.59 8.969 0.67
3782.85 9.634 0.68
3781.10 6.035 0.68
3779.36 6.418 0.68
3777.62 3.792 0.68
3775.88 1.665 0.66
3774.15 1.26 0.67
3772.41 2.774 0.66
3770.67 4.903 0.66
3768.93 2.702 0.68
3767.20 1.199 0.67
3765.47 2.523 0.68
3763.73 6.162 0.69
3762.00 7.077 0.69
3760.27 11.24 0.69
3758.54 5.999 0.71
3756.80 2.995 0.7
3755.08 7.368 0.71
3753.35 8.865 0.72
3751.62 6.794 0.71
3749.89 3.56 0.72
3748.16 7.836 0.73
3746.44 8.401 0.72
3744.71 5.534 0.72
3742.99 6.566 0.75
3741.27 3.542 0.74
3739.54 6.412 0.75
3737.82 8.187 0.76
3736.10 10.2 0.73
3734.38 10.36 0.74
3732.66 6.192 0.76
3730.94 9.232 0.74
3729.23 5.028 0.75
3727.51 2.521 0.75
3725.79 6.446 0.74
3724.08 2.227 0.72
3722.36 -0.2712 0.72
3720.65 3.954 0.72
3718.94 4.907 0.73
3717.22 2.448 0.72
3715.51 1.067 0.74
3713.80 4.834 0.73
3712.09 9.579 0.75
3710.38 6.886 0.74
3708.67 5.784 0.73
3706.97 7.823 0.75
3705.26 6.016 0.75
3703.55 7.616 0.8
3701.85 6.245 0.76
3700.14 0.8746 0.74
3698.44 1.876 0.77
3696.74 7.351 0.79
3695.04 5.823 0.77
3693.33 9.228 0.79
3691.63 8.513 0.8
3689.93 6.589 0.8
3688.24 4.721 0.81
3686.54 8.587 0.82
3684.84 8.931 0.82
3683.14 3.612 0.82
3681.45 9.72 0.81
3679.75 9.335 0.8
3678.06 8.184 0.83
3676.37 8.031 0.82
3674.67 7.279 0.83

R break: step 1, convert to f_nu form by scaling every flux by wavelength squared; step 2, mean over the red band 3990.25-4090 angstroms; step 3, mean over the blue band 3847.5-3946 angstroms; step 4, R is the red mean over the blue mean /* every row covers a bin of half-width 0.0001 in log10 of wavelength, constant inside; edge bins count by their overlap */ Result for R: 1.58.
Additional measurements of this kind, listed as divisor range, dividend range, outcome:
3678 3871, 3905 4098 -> 1.75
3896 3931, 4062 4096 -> 1.54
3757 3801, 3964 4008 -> 2.16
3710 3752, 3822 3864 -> 1.89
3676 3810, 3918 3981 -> 1.83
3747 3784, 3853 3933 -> 1.80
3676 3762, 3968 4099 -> 2.46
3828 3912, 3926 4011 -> 1.25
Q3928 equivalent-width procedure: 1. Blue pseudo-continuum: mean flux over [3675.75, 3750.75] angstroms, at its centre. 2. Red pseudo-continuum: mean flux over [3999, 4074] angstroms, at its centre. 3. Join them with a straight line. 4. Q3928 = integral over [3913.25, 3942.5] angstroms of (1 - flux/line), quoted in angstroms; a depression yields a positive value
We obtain 5.2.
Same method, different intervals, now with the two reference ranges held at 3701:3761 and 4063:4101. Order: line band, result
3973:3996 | 2.1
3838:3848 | -2.4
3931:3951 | -3.6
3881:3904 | 2.5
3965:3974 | 0.6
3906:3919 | -1.4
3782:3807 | -2.7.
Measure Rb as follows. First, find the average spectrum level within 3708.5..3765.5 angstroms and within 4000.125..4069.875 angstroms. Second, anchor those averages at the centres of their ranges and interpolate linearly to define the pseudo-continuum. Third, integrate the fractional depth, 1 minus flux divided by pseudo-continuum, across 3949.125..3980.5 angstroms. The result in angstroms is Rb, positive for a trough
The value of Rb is 3.22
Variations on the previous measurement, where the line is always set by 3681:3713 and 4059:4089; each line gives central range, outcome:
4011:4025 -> -4.01 angstroms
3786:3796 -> 1.57 angstroms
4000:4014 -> -3.89 angstroms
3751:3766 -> 1.71 angstroms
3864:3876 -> -1.92 angstroms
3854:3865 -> -1.18 angstroms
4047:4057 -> -2.62 angstroms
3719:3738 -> 3.71 angstroms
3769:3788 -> 6.87 angstroms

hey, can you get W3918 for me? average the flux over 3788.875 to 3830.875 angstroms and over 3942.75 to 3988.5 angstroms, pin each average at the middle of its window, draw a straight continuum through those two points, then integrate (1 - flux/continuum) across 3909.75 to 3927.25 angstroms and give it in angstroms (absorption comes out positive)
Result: 4.1 angstroms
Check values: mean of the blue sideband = 10.3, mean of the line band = 7.83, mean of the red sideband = 10.2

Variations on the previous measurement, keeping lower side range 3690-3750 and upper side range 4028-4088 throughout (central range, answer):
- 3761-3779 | 9.0 angstroms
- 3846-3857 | -4.6 angstroms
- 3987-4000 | 3.0 angstroms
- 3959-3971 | 2.5 angstroms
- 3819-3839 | -3.6 angstroms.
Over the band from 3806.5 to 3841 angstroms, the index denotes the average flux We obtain 11.4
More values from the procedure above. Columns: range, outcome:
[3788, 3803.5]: 6.75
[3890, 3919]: 8.12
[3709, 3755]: 5.85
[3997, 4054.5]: 15.5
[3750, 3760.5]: 6.7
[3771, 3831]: 8.72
